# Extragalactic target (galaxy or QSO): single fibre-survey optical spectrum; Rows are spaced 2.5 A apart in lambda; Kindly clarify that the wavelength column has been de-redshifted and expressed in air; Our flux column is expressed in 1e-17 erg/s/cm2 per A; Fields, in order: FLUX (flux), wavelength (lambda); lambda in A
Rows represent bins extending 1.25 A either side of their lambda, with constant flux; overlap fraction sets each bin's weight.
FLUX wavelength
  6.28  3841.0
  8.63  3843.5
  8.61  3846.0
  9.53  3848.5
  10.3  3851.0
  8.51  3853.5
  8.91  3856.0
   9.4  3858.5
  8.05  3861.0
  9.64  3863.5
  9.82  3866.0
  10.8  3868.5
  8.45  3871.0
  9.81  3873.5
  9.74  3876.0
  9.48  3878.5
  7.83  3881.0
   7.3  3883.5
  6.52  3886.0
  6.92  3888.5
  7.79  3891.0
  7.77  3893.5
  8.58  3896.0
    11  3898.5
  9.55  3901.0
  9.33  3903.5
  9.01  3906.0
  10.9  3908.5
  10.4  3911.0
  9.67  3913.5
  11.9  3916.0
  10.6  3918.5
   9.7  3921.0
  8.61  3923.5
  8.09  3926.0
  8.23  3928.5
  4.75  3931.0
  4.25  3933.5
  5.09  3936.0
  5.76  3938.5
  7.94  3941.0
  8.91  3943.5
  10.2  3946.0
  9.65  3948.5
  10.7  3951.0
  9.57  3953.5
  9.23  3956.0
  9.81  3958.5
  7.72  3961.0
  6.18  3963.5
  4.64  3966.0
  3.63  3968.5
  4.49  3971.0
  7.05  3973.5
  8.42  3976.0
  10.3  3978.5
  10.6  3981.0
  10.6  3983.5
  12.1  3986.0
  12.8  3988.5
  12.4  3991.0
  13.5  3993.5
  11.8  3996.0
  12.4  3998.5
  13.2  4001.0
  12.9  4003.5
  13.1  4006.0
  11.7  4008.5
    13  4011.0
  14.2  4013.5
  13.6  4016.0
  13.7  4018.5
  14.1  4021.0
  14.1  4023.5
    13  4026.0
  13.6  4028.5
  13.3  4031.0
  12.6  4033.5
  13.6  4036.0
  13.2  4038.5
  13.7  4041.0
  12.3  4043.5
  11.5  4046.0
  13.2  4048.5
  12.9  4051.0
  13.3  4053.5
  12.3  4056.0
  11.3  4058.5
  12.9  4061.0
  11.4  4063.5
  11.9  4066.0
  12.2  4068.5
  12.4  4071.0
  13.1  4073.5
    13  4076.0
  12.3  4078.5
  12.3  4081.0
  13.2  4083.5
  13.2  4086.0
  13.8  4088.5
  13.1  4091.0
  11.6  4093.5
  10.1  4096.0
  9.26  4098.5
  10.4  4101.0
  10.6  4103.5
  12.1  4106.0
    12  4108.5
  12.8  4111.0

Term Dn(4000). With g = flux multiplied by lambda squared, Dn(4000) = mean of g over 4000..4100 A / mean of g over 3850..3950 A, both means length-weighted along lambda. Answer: 1.57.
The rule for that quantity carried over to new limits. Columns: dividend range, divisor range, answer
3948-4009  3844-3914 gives 1.16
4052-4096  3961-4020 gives 1.22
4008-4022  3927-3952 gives 1.86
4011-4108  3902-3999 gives 1.48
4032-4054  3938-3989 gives 1.57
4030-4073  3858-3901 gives 1.57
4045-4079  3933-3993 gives 1.53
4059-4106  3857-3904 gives 1.51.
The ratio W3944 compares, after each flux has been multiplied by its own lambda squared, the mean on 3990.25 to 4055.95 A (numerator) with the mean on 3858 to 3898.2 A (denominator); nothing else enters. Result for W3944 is 1.62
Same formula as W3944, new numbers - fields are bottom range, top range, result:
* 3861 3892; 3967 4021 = 1.38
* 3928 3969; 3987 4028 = 1.80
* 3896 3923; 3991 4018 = 1.35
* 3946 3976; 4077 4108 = 1.65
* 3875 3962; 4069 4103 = 1.52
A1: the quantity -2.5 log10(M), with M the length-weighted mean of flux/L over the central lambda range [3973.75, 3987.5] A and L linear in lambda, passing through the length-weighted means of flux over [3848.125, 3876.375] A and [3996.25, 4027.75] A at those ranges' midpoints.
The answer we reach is 0.21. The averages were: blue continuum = 9.4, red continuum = 13.2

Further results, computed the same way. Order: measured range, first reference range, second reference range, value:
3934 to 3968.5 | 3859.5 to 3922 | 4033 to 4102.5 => 0.29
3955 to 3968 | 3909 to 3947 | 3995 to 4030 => 0.37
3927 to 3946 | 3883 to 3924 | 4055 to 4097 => 0.42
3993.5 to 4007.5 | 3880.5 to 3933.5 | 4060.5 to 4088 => -0.17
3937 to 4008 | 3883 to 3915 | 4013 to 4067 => 0.15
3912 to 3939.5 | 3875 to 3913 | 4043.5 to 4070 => 0.19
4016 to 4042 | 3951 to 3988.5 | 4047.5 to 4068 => -0.22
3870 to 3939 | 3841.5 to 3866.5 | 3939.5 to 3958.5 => 0.09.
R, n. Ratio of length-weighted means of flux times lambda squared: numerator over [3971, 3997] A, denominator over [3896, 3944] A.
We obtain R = 1.28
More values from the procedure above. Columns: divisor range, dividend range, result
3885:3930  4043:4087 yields 1.48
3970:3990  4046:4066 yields 1.33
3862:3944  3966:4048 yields 1.45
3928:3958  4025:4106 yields 1.67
